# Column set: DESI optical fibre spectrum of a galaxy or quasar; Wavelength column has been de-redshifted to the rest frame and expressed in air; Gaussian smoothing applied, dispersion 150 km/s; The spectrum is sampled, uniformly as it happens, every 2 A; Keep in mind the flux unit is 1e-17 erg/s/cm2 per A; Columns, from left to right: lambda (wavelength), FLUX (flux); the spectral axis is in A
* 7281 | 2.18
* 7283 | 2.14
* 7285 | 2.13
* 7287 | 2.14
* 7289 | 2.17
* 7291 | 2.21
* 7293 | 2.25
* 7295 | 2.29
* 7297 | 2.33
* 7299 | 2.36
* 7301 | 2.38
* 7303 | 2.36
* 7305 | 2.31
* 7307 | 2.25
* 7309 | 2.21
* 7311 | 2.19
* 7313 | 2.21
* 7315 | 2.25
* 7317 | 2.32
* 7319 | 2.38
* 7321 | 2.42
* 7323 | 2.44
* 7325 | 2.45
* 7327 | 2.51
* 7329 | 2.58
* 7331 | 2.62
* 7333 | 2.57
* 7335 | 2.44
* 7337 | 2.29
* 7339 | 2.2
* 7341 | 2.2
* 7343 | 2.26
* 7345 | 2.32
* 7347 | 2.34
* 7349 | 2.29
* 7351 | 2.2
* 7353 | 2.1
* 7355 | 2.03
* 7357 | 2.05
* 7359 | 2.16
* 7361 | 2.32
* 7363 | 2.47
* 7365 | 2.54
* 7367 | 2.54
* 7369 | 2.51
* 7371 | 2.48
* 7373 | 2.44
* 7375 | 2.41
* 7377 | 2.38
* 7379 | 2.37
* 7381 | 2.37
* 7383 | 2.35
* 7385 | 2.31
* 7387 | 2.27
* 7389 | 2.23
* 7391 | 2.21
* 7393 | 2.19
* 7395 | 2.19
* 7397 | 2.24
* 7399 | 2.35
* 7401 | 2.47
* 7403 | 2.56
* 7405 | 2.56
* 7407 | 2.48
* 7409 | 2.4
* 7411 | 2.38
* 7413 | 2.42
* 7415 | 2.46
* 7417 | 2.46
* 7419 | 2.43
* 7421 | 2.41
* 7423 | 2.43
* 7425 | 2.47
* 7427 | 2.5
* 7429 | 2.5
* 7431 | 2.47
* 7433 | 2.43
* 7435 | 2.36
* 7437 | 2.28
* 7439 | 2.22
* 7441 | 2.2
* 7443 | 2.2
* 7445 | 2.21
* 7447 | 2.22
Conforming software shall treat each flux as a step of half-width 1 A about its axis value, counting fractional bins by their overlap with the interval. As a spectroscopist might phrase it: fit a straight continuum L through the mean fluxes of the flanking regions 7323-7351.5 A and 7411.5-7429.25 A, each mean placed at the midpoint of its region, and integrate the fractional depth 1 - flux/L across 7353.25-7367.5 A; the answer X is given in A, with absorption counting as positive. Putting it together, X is 0.70 A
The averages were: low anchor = 2.38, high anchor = 2.45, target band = 2.28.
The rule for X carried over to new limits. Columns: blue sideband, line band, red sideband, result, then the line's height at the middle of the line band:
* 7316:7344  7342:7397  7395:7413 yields 2.4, 2.41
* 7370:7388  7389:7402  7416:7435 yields 0.7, 2.4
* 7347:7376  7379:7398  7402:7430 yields 1.0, 2.39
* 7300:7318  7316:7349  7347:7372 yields -1.5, 2.29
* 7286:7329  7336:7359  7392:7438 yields 1.4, 2.35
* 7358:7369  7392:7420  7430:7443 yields -0.5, 2.36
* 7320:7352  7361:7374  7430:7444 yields -0.7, 2.36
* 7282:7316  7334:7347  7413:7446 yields 0.0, 2.29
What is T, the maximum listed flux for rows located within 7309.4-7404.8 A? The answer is 2.62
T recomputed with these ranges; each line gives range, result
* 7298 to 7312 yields 2.38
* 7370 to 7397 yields 2.48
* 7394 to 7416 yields 2.56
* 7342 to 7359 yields 2.34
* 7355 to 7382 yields 2.54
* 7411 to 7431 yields 2.5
